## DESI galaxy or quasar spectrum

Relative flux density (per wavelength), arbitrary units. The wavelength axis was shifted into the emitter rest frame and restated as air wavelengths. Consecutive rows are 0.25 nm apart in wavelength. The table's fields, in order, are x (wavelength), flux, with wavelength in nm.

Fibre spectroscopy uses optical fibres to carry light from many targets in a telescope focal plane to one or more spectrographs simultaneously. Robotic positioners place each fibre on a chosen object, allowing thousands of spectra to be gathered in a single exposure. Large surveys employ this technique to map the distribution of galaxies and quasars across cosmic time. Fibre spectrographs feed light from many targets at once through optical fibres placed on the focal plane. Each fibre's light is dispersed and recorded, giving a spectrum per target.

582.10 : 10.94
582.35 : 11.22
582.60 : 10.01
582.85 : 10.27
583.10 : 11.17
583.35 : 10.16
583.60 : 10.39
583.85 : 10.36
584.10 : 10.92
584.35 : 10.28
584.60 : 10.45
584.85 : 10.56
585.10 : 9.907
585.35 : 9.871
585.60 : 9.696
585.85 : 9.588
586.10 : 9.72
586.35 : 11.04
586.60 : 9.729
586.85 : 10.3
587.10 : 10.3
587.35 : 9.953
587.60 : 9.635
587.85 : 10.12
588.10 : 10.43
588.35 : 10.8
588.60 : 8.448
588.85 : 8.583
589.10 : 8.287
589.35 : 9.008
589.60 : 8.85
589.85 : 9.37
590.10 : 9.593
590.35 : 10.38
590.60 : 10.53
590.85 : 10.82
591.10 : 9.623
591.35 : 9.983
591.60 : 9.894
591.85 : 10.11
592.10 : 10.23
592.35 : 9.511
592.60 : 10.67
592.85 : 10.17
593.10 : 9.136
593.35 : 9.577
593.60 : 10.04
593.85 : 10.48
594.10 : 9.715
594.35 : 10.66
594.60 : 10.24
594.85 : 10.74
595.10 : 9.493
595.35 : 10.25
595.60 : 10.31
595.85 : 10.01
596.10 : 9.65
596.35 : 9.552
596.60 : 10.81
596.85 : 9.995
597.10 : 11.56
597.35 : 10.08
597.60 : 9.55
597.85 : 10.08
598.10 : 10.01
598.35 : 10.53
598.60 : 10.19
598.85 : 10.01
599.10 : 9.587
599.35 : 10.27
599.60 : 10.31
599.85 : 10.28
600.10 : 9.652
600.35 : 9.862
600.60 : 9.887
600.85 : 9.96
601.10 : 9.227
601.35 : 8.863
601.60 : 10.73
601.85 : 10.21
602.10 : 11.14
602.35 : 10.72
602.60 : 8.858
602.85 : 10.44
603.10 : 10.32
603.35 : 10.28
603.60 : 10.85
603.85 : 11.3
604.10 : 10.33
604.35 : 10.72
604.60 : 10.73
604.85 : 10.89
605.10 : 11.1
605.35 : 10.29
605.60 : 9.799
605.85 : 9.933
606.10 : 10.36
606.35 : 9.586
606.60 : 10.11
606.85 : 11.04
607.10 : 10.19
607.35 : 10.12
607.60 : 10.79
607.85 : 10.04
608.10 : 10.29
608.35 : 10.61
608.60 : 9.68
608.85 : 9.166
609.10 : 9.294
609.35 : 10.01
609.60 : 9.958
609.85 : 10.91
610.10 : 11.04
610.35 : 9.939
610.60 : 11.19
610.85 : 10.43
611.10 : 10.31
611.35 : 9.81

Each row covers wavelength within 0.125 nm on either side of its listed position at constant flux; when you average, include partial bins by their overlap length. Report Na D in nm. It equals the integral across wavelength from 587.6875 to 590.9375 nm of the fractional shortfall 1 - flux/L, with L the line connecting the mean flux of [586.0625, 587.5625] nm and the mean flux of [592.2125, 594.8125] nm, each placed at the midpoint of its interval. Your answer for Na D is 0.162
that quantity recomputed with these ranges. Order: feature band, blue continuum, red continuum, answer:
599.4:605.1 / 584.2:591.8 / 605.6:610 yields -0.13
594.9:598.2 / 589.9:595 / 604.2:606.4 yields 0.02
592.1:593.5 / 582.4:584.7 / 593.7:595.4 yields 0.06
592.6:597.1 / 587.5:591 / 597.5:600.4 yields -0.11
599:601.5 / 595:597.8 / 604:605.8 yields 0.12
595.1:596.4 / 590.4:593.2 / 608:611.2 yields 0.02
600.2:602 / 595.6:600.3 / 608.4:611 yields 0.05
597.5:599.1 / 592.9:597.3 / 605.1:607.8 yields 0.02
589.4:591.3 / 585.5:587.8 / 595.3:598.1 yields 0.04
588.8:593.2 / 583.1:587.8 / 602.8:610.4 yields 0.21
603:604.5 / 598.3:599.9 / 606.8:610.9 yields -0.06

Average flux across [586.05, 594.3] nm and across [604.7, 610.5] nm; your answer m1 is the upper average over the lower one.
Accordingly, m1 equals 1.04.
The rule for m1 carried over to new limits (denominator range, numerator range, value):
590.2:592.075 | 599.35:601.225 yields 0.97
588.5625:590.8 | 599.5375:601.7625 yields 1.06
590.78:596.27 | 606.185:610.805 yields 1.02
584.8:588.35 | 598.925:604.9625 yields 1.01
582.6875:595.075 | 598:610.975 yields 1.02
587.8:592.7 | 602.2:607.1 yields 1.07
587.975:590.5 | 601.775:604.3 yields 1.11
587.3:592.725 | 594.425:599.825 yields 1.04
